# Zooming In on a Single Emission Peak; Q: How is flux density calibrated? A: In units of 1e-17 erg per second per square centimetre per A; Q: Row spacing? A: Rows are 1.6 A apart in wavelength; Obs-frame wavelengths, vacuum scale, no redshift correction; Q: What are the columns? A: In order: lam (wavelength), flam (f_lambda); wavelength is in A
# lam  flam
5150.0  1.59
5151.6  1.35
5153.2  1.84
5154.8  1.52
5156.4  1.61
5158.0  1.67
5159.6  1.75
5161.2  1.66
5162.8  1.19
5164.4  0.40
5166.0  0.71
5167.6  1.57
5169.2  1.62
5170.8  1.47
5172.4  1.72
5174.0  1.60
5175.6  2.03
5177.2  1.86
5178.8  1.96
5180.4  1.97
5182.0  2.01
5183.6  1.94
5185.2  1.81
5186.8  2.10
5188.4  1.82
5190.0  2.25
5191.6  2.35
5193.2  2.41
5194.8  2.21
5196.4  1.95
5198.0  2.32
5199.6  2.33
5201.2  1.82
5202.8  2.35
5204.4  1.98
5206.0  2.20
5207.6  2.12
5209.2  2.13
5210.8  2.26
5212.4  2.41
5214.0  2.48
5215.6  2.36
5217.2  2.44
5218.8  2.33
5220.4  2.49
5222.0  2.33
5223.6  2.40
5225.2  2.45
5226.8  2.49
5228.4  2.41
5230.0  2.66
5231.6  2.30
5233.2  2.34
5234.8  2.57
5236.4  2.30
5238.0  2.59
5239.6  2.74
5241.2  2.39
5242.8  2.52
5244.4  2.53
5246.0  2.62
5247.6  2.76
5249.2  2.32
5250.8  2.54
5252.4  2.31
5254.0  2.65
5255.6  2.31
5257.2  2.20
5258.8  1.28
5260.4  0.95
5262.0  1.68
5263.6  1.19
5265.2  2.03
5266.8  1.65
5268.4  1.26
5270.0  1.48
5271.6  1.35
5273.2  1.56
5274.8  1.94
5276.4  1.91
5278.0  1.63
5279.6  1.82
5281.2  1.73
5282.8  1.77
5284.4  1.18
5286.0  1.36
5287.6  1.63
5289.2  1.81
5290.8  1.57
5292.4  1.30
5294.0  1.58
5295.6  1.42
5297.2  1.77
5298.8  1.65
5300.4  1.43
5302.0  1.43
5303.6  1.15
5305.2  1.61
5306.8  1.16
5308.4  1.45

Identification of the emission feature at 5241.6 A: C IV 1549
